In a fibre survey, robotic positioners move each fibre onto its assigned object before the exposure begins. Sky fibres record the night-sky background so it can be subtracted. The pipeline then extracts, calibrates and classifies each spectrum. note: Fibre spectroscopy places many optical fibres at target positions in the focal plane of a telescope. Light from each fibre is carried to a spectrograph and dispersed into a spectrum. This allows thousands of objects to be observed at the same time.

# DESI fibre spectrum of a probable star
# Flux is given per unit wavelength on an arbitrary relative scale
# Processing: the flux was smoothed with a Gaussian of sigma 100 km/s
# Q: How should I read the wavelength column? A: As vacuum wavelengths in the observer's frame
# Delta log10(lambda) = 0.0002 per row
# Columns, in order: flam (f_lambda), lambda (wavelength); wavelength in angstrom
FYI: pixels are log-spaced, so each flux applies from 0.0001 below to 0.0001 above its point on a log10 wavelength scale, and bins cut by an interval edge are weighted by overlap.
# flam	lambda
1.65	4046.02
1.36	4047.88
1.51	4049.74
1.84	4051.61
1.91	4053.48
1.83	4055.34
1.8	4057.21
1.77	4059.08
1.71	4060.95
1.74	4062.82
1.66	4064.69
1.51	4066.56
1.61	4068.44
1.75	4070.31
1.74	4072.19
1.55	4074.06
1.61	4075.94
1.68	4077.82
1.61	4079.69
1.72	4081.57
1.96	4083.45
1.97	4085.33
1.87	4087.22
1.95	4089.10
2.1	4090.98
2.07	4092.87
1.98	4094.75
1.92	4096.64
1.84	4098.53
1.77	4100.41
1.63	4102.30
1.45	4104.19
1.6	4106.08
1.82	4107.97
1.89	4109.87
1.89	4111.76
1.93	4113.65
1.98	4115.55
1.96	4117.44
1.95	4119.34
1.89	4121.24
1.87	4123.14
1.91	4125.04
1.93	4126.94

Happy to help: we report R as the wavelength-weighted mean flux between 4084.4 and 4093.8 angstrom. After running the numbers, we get 1.99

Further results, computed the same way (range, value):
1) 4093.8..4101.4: 1.88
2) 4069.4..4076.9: 1.66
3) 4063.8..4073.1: 1.65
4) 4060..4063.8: 1.73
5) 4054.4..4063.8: 1.77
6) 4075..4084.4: 1.72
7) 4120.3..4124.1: 1.88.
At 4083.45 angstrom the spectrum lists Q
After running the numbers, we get 1.96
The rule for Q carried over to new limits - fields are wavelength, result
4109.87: 1.89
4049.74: 1.51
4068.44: 1.61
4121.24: 1.89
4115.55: 1.98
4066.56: 1.51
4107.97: 1.82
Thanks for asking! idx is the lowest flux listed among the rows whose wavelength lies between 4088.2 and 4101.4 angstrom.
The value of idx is 1.77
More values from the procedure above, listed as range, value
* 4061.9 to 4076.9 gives 1.51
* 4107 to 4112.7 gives 1.82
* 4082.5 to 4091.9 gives 1.87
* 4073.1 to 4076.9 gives 1.55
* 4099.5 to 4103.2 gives 1.63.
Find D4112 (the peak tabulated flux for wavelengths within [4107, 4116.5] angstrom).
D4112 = 1.98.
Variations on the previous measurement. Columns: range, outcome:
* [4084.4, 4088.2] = 1.97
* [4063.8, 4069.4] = 1.66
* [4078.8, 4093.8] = 2.1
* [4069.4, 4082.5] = 1.75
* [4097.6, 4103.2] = 1.84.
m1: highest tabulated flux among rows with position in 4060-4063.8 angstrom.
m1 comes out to 1.74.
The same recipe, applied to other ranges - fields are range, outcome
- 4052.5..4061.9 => 1.91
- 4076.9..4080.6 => 1.68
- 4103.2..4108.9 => 1.82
